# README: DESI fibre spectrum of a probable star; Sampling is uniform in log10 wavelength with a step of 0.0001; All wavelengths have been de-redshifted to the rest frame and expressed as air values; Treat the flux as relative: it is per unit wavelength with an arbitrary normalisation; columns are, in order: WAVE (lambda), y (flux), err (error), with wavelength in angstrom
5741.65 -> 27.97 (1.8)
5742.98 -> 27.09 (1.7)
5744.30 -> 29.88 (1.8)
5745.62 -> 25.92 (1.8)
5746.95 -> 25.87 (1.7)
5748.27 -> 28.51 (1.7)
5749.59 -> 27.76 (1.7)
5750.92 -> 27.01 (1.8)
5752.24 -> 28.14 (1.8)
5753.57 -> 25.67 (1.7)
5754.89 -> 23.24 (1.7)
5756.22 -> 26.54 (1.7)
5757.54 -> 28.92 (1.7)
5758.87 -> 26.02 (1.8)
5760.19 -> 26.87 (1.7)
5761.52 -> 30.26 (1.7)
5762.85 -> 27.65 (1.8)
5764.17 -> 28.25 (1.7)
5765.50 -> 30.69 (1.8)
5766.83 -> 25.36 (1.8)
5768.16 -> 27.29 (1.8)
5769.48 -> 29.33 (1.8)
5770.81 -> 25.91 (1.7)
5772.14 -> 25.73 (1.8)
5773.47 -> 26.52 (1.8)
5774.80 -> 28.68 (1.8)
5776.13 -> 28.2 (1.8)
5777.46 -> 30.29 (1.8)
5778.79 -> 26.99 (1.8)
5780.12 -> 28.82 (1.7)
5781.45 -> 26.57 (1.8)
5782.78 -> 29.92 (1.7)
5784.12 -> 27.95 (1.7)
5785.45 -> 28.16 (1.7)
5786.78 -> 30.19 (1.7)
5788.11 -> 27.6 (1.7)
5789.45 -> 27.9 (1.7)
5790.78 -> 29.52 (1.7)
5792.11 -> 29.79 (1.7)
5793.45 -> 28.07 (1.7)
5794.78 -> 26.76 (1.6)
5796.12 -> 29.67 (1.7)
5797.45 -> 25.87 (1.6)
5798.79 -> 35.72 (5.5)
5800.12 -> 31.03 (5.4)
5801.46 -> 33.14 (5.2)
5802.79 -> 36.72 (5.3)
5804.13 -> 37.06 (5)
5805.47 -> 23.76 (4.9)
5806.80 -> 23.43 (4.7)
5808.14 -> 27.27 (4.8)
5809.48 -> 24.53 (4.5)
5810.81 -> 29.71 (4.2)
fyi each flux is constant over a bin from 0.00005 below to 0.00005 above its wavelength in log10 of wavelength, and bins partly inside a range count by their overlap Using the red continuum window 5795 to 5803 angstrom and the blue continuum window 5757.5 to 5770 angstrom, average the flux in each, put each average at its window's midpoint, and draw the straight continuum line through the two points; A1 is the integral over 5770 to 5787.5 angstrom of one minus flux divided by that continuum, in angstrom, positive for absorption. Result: 0.9 angstrom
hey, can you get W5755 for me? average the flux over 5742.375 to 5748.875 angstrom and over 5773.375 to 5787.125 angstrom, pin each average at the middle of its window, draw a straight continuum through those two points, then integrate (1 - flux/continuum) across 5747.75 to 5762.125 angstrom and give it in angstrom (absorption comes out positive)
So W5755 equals 0.3 angstrom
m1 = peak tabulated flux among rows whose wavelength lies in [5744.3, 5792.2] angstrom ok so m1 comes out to 30.69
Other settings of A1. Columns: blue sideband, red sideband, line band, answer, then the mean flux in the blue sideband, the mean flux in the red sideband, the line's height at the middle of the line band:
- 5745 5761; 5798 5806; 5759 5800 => 2.3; 26.7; 32.9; 30.1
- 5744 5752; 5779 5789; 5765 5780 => 0.2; 27.4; 28.4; 28.1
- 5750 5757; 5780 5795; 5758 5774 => -0.3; 26.2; 28.5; 27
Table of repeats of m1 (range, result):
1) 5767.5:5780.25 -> 30.29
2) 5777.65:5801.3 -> 35.72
